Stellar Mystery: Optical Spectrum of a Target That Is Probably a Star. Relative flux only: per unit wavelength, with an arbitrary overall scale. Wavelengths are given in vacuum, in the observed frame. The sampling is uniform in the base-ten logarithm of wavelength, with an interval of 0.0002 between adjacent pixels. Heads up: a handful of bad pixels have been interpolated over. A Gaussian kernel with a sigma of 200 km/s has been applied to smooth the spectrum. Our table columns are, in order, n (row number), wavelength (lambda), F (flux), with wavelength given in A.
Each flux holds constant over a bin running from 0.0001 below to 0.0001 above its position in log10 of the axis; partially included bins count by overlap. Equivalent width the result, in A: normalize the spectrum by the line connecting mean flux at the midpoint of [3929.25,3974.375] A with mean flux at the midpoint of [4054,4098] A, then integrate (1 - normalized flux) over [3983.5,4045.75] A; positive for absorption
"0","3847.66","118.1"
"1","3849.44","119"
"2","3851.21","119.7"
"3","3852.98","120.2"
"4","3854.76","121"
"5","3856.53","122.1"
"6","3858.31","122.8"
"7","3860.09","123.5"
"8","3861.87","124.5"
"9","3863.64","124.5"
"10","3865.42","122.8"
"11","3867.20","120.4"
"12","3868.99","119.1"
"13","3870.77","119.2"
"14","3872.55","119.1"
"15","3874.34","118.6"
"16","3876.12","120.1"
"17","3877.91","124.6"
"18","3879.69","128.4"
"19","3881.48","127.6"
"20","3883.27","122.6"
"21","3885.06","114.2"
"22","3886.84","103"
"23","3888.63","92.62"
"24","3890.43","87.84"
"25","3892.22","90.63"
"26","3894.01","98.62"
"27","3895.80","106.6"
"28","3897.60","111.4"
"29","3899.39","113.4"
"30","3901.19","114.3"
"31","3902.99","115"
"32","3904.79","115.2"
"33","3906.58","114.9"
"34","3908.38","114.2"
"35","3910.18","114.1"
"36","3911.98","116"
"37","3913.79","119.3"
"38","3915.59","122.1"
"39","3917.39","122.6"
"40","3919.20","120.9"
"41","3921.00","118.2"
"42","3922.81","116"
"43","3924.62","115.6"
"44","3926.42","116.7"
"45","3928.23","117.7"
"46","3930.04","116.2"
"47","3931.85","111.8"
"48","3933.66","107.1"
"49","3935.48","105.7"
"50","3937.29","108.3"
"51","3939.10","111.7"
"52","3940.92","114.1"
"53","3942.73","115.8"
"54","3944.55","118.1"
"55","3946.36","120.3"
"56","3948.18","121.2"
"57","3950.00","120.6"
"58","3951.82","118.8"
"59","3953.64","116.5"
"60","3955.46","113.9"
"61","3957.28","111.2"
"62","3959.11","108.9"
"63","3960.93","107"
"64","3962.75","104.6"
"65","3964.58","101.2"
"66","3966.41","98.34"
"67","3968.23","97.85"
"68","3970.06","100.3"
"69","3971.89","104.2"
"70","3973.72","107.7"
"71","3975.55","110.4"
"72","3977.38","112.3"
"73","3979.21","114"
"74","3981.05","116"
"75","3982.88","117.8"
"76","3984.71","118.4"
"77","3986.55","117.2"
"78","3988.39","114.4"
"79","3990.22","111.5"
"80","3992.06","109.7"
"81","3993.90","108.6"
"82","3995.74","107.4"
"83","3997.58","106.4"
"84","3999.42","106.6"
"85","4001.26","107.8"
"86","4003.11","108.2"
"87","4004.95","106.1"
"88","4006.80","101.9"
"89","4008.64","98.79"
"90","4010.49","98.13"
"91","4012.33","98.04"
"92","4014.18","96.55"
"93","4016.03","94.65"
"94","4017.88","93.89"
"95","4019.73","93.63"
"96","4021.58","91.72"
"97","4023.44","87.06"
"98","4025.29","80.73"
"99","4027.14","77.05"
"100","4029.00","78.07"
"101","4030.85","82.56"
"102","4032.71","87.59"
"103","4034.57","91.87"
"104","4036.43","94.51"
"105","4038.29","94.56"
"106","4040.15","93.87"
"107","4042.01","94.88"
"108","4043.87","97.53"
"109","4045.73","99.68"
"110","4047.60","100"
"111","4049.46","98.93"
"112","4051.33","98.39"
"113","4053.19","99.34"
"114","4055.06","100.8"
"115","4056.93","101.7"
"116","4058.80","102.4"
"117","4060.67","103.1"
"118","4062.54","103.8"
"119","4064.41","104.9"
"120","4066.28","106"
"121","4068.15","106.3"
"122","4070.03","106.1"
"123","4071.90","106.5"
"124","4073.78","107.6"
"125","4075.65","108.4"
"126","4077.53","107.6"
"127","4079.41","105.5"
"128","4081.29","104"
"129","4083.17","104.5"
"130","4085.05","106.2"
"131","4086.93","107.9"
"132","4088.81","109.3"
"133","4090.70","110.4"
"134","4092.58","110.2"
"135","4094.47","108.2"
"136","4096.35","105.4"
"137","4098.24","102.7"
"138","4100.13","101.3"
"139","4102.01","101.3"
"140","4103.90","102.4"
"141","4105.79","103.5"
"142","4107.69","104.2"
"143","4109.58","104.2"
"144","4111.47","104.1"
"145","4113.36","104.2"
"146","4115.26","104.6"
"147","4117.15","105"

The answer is 5.5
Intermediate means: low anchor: 110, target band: 98.6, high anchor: 106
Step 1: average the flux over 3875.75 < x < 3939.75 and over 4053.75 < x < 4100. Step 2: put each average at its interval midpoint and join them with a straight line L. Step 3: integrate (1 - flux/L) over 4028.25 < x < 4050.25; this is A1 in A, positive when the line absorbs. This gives 3.0 A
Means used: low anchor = 113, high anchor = 106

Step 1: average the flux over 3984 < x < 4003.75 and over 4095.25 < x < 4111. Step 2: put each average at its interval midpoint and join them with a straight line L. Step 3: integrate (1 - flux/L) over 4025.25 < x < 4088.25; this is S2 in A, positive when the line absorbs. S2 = 4.1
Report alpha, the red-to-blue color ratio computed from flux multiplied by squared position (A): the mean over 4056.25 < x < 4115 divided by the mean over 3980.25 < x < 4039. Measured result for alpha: 1.1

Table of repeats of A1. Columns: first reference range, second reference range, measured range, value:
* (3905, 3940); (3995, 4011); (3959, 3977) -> 0.86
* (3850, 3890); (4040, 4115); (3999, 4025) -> 2.51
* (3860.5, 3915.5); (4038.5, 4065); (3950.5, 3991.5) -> -1.21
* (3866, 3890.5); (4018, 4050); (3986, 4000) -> -1.80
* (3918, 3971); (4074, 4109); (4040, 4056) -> 1.38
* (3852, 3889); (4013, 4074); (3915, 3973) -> -1.39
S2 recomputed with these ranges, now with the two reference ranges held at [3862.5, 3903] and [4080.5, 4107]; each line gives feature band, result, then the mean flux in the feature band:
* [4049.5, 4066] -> 0.78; 102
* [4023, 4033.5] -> 2.54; 81.9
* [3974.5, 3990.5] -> -0.72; 115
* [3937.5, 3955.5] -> -0.92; 117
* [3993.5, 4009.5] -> 0.50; 106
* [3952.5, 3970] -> 0.67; 106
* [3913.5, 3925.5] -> -0.74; 119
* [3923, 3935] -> -0.22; 114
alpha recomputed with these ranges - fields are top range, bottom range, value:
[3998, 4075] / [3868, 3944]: 0.92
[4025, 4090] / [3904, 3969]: 0.93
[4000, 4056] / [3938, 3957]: 0.85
